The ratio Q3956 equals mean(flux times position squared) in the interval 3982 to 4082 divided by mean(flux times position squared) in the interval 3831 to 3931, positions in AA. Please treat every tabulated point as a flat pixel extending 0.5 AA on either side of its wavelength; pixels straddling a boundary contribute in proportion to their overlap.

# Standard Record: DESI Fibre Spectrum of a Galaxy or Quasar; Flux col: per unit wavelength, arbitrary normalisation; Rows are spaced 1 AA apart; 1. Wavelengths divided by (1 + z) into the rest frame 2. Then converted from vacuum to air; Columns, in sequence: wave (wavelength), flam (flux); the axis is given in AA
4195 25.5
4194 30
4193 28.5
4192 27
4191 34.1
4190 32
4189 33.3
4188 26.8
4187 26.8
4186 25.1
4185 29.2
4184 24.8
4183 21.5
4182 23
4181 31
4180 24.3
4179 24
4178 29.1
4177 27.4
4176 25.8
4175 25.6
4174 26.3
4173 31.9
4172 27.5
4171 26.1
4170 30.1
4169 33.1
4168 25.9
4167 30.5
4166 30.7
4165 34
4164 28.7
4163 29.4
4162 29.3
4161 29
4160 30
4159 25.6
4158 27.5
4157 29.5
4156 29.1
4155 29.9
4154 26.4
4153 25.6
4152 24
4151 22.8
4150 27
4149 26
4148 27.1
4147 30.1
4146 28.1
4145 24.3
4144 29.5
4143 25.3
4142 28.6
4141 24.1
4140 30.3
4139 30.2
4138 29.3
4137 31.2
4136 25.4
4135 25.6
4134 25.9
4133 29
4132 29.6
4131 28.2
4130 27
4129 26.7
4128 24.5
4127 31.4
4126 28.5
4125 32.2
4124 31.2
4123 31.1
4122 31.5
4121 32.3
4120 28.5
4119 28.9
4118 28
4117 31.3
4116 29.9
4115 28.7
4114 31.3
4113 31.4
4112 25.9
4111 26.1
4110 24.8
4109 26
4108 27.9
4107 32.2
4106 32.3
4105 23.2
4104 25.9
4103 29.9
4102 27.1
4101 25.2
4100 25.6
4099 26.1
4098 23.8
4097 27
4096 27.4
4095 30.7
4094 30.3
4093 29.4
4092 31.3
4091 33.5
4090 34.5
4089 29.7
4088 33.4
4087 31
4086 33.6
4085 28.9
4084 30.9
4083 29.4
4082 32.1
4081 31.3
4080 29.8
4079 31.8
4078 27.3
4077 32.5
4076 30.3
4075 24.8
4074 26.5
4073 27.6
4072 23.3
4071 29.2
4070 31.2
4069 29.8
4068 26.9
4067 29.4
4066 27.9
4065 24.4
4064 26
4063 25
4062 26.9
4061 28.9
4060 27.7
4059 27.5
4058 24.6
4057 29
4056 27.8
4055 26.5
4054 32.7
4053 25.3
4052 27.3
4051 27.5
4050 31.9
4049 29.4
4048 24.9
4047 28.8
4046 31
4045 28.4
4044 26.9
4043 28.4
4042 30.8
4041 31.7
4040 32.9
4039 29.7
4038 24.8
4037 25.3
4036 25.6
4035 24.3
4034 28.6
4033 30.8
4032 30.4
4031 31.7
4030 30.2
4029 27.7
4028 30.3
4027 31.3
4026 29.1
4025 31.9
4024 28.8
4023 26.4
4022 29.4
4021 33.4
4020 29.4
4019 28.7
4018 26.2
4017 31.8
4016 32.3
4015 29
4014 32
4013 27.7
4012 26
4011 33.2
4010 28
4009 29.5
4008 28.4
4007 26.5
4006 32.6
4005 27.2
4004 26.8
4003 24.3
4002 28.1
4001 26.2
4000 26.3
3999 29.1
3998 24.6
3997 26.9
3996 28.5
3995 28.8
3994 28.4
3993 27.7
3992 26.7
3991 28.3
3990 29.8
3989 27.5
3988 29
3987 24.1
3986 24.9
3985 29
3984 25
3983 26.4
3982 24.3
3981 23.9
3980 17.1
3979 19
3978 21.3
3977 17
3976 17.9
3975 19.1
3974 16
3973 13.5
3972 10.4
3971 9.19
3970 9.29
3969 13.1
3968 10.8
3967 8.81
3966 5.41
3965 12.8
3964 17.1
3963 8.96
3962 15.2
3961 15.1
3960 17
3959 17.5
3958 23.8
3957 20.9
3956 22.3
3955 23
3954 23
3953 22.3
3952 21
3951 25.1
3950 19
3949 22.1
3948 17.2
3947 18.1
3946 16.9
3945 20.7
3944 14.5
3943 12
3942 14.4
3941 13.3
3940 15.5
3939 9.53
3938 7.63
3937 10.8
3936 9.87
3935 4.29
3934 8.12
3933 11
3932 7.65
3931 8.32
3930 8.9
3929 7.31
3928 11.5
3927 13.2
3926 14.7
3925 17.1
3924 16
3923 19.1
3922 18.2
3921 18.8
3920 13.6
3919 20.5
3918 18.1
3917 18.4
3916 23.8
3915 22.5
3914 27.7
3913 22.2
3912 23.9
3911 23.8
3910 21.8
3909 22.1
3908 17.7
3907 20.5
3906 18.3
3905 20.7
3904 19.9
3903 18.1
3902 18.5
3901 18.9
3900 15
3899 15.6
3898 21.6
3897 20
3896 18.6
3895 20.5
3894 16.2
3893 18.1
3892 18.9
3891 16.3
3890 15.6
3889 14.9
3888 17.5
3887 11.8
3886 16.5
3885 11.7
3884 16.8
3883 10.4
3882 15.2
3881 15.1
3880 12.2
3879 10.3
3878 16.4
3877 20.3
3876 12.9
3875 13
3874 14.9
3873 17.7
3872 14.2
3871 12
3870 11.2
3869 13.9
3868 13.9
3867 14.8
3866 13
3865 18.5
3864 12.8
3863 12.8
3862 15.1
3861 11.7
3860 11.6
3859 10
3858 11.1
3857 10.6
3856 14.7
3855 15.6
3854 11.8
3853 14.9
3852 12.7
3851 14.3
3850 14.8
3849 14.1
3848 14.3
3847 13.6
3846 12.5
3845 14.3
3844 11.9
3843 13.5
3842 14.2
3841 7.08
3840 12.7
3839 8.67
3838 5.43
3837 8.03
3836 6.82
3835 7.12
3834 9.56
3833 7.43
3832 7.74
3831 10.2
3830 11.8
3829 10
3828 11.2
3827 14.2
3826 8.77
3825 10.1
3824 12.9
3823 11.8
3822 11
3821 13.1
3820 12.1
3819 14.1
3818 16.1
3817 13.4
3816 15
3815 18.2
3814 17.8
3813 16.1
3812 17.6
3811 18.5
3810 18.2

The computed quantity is 2.03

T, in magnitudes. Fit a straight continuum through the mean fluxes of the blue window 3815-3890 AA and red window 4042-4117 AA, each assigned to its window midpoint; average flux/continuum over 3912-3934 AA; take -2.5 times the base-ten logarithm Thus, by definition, 0.09 mag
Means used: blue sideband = 12.7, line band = 16.1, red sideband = 28.6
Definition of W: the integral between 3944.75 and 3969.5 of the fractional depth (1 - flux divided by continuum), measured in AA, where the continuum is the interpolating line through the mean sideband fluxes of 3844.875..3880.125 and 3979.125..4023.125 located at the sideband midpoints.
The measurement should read 6.0 AA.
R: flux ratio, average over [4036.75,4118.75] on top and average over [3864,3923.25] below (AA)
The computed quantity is 1.66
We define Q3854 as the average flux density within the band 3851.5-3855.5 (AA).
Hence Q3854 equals 13.8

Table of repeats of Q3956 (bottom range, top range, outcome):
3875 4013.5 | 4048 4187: 1.62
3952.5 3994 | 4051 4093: 1.56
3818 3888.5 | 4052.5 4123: 2.57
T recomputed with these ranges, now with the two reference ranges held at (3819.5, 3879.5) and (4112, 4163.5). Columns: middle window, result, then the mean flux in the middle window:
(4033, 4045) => -0.229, 28.2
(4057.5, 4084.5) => -0.148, 28.3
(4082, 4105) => -0.133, 29.2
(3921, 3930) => 0.136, 14.6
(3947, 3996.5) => -0.048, 20.1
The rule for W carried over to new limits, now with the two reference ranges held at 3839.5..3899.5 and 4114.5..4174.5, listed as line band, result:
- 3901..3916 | -4.4 AA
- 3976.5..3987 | -1.4 AA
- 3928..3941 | 6.2 AA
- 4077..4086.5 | -2.0 AA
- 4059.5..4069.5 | -1.2 AA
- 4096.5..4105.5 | 0.1 AA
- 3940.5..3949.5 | 0.8 AA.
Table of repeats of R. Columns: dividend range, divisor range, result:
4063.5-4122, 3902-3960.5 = 1.68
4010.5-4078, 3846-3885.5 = 2.09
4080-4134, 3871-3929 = 1.68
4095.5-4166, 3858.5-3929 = 1.69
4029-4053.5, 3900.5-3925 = 1.42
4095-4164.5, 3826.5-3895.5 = 2.14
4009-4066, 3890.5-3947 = 1.74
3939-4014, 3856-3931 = 1.31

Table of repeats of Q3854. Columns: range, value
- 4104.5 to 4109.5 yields 28.3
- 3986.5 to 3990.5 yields 27.6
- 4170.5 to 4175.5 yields 27.5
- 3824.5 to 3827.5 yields 11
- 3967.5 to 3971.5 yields 10.6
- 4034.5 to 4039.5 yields 25.9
